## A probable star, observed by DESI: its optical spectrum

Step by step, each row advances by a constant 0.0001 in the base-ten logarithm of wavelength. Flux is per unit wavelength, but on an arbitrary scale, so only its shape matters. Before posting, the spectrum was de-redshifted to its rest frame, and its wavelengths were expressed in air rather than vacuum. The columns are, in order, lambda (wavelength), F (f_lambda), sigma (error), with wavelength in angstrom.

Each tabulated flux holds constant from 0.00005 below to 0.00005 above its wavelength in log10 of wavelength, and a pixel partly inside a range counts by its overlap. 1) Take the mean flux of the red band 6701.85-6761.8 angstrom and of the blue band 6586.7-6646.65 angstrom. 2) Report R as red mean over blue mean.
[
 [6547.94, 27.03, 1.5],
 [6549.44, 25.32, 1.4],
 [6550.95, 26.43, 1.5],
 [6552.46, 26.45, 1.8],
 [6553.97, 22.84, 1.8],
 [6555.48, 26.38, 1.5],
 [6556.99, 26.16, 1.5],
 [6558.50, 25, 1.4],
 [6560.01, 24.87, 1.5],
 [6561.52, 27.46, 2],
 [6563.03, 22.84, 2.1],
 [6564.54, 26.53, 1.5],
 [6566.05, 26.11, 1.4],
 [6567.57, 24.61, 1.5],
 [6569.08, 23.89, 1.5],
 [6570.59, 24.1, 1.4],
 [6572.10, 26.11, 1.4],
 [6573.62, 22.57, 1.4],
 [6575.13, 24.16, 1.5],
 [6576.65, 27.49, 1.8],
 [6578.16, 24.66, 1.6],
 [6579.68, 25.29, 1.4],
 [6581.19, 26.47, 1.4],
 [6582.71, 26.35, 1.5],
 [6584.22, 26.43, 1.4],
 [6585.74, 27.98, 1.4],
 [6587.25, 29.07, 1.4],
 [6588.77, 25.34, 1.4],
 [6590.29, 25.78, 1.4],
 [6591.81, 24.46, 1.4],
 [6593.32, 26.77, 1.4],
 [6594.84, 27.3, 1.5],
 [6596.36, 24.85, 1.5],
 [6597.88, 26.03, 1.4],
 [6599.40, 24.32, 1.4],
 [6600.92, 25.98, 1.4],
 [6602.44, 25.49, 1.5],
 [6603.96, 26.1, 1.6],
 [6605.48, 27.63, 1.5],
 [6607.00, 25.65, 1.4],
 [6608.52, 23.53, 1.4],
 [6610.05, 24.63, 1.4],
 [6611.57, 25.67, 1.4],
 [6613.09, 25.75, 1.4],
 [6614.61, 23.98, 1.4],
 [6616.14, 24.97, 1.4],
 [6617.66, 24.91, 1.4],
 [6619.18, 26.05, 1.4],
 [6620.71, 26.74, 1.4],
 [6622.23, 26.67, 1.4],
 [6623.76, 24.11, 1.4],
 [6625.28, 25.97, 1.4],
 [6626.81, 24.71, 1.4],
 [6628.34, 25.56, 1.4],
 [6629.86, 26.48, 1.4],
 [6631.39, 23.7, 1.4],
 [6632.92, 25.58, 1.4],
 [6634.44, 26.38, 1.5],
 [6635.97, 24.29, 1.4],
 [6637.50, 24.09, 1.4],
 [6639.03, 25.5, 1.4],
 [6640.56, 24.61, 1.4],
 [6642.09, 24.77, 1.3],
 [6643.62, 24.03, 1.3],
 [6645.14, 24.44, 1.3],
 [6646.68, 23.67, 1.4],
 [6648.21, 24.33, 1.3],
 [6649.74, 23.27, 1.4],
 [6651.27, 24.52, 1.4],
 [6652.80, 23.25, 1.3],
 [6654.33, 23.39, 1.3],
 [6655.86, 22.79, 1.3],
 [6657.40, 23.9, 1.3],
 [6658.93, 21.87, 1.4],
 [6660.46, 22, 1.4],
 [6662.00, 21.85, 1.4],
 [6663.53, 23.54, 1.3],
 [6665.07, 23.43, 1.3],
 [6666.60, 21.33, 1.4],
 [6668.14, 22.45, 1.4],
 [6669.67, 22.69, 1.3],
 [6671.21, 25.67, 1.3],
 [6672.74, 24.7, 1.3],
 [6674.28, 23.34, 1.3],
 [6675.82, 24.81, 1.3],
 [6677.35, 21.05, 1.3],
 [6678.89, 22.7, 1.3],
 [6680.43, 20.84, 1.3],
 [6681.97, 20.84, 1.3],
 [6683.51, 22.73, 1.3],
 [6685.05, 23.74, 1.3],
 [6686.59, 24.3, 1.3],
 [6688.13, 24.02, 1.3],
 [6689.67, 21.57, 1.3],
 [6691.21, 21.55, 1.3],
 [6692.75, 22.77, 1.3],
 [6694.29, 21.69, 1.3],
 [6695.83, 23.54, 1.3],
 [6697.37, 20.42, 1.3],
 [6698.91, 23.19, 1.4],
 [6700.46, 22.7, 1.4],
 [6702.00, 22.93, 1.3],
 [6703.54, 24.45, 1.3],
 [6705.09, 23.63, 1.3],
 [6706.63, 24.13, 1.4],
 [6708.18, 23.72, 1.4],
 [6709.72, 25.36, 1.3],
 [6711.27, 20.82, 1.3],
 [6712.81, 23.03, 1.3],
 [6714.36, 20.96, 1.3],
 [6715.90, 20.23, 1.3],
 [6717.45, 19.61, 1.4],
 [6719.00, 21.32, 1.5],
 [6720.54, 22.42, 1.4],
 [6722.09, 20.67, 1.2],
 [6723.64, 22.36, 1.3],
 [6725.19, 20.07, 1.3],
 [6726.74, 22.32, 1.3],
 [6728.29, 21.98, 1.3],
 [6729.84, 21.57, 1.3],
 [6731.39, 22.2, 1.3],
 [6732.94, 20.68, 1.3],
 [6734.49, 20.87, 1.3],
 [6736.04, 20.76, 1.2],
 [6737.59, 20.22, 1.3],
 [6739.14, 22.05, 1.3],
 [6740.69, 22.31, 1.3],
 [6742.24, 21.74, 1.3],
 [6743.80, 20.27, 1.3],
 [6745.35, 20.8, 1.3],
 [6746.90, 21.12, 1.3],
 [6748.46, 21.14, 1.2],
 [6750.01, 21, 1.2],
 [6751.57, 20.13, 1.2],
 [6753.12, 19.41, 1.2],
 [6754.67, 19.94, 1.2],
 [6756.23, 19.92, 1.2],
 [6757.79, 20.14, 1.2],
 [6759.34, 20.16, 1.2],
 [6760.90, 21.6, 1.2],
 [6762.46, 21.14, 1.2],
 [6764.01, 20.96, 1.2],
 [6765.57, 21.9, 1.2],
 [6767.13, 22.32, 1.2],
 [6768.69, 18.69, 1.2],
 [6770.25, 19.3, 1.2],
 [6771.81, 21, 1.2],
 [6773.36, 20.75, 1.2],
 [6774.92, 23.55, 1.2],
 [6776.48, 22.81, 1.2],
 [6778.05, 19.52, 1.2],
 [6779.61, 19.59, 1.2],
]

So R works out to 0.8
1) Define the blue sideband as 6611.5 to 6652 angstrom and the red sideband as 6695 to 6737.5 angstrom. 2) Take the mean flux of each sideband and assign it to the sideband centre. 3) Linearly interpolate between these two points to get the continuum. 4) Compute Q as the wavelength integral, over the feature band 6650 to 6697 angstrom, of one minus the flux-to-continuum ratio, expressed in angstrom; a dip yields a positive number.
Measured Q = 1.29 angstrom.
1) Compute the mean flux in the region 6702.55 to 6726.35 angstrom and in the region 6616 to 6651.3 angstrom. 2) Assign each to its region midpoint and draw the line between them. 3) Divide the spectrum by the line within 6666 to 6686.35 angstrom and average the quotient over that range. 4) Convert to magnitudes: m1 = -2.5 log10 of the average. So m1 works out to 0.029 mag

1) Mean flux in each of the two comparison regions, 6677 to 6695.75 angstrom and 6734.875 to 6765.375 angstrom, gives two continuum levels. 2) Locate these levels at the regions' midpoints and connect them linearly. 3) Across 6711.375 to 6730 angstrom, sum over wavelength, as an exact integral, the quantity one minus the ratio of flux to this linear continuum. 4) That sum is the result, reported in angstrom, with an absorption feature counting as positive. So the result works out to 0.16 angstrom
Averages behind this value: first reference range 22.4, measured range 21.4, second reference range 20.8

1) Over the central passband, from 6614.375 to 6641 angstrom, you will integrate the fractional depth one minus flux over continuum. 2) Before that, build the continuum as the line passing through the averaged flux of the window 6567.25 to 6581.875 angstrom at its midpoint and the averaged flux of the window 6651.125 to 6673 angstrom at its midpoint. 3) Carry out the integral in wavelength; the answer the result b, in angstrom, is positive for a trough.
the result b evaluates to -1.6 angstrom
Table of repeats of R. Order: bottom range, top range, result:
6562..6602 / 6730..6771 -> 0.81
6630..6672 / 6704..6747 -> 0.91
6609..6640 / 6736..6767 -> 0.83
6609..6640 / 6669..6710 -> 0.91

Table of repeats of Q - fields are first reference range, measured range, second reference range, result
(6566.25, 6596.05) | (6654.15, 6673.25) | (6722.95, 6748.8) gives 0.3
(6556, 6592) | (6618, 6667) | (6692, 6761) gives -1.0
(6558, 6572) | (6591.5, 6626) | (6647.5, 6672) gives -1.9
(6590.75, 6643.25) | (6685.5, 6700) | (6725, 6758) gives 0.1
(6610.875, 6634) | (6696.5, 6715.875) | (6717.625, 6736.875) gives -0.6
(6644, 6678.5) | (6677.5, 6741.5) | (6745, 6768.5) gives -0.4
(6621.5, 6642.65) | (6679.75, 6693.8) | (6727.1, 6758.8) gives 0.4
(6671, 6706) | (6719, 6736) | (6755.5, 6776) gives 0.3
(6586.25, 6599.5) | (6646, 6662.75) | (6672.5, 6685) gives 0.3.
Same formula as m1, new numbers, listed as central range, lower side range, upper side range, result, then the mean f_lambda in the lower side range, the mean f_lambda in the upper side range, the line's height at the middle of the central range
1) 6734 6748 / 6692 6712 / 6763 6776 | 0.04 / 23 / 21.1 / 21.9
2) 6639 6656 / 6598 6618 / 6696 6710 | 0.02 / 25.3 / 23.3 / 24.5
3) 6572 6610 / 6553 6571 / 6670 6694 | -0.05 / 25.1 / 22.9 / 24.6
